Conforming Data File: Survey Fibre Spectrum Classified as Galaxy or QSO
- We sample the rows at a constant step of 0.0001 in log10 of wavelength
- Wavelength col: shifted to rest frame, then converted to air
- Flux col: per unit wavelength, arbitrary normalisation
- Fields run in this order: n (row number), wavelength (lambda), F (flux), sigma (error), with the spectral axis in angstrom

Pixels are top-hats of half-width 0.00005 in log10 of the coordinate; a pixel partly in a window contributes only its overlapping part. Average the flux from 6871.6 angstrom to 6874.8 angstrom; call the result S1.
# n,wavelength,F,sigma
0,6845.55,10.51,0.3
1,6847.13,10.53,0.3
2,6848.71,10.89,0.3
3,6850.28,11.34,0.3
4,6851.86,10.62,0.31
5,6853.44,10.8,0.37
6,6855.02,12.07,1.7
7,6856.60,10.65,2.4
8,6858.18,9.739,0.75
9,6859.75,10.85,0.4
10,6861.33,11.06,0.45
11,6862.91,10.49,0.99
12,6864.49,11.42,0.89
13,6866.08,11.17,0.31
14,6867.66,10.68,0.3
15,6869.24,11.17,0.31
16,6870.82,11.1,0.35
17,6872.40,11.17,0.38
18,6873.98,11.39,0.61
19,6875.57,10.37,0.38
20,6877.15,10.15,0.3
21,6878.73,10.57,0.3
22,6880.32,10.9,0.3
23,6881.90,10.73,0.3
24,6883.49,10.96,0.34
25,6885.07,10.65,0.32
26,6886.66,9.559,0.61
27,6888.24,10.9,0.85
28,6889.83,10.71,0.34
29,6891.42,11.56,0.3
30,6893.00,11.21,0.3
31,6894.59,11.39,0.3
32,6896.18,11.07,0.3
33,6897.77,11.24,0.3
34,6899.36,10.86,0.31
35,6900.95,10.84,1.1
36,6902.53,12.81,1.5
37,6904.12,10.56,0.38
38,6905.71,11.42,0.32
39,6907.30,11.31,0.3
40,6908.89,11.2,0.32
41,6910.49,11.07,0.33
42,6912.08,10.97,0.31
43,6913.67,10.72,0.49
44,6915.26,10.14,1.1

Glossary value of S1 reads 11.3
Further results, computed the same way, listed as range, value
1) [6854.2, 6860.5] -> 10.8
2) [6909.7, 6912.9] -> 11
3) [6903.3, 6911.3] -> 11.1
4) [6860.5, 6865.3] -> 11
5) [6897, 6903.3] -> 11.4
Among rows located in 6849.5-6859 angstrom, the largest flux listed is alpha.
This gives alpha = 12.07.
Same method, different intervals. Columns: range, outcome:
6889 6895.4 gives 11.56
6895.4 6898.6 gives 11.24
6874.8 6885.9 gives 10.96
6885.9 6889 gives 10.9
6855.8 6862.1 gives 11.06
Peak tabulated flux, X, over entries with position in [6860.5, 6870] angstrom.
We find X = 11.42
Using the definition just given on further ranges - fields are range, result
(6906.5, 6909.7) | 11.31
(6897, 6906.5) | 12.81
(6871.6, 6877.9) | 11.39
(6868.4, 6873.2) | 11.17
